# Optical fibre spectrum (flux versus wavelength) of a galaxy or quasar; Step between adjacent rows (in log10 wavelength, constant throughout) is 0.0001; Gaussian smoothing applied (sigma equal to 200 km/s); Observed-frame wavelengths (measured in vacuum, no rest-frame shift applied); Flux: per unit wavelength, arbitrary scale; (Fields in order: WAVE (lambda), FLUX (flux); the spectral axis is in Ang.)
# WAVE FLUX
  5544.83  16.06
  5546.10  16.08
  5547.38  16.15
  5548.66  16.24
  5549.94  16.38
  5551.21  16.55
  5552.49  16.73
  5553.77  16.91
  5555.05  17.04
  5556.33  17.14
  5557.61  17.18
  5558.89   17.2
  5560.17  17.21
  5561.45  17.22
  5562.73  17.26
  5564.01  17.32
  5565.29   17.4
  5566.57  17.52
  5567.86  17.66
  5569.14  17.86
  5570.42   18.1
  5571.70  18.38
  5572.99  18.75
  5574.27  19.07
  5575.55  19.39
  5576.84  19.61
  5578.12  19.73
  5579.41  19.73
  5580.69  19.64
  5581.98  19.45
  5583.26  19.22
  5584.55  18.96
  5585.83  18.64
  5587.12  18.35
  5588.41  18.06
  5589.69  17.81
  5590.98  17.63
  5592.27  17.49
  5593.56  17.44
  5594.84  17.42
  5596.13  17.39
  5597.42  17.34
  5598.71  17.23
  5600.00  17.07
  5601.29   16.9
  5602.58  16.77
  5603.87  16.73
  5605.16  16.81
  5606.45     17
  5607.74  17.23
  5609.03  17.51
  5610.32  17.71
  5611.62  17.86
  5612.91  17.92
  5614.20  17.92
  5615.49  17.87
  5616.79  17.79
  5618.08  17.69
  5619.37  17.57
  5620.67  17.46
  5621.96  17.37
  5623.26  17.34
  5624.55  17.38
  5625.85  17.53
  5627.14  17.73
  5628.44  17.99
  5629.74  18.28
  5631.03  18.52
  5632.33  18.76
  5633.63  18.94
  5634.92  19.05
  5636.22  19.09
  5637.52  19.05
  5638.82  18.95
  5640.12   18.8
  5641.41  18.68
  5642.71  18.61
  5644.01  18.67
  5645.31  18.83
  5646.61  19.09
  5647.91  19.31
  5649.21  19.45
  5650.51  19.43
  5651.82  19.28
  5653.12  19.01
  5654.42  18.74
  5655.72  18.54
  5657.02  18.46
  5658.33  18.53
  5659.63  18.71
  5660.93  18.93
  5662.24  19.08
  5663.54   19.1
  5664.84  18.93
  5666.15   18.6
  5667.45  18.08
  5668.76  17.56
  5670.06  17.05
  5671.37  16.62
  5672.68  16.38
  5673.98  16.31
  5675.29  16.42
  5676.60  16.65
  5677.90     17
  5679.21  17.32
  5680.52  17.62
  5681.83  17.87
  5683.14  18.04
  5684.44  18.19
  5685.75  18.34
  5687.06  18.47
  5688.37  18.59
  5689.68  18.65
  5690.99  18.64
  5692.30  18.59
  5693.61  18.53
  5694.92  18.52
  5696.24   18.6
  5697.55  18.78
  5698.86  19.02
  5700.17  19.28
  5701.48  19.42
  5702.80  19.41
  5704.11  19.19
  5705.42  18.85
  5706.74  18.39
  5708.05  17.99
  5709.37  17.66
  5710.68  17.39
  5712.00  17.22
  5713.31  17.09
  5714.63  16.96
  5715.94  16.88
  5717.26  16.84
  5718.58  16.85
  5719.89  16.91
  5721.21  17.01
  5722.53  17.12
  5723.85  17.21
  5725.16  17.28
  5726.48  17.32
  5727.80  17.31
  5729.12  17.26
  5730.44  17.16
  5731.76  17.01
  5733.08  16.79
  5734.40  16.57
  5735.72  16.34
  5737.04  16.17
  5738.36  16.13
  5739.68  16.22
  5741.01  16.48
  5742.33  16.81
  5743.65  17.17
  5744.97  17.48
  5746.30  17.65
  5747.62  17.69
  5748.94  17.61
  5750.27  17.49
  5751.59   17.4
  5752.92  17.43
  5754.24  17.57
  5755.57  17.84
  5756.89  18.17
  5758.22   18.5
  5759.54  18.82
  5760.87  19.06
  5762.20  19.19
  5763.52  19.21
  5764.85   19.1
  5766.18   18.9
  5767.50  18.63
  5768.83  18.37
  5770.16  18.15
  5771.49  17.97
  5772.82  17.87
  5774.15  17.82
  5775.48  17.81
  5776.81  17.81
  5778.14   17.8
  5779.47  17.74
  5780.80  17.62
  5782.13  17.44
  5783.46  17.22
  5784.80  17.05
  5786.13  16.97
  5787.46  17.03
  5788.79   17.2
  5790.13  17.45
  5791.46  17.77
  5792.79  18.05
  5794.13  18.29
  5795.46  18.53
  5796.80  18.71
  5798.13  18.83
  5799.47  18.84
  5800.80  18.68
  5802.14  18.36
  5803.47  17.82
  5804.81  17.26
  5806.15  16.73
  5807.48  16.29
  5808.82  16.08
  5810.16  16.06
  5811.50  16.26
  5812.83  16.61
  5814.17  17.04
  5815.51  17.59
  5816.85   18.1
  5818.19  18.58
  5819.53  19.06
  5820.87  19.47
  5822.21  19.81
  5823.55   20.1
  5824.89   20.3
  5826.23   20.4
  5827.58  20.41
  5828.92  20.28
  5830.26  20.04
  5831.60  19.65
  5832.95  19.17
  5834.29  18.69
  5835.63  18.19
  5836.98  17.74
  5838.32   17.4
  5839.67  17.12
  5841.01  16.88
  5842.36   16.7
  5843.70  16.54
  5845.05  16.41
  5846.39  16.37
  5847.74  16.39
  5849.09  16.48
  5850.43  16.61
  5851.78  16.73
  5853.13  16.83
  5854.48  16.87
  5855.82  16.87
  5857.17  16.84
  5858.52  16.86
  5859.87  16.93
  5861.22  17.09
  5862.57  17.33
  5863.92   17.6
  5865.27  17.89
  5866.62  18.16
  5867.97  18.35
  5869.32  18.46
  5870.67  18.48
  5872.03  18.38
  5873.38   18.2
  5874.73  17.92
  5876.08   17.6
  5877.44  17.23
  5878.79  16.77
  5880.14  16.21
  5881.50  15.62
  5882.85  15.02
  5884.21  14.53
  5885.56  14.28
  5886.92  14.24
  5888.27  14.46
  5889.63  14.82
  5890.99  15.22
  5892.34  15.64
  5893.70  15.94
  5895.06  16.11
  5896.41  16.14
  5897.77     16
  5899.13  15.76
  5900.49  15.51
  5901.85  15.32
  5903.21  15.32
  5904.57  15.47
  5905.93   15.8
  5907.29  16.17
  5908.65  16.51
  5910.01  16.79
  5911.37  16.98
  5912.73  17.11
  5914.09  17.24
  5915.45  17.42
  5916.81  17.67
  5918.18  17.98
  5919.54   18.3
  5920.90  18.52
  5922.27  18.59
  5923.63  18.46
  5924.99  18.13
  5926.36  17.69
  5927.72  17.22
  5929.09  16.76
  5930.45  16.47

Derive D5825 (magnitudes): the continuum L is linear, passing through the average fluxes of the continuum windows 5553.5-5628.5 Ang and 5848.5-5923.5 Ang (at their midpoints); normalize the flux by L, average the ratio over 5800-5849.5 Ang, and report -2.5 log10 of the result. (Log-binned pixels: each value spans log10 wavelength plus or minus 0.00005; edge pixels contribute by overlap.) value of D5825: -0.066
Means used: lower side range 17.8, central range 18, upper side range 16.7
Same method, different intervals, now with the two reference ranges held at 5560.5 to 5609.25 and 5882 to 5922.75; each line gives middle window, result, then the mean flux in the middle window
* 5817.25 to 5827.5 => -0.18 mag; 19.7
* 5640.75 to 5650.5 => -0.08 mag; 19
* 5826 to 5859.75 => -0.07 mag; 17.6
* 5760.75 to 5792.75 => -0.07 mag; 18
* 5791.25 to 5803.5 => -0.10 mag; 18.4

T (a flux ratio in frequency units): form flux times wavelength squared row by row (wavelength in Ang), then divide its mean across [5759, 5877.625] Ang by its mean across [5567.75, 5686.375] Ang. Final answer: 1.1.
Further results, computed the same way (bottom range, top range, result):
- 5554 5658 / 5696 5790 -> 1.02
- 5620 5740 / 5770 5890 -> 1.03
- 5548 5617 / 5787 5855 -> 1.10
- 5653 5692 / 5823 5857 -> 1.06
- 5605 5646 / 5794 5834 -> 1.09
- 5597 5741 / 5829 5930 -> 1.02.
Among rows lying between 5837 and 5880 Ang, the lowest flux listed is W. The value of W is 16.37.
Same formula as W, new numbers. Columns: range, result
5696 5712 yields 17.22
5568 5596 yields 17.42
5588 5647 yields 16.73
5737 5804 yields 16.13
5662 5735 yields 16.31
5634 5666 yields 18.46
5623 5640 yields 17.34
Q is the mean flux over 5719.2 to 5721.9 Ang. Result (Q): 17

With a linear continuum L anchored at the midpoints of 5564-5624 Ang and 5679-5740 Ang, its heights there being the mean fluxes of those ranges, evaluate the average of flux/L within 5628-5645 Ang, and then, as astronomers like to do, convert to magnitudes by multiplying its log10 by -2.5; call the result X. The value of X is -0.05 mag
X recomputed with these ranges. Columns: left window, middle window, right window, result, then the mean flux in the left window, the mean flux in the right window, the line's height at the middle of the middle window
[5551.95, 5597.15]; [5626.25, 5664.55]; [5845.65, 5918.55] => -0.07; 18.1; 16.6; 17.7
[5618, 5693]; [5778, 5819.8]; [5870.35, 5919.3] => -0.03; 18.2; 16.3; 17.1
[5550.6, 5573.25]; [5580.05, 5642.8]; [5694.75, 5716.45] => -0.02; 17.4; 18.3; 17.7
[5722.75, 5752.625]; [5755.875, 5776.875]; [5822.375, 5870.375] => -0.07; 17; 17.9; 17.3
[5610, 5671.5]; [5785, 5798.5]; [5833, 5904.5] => -0.04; 18.4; 16.6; 17.2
